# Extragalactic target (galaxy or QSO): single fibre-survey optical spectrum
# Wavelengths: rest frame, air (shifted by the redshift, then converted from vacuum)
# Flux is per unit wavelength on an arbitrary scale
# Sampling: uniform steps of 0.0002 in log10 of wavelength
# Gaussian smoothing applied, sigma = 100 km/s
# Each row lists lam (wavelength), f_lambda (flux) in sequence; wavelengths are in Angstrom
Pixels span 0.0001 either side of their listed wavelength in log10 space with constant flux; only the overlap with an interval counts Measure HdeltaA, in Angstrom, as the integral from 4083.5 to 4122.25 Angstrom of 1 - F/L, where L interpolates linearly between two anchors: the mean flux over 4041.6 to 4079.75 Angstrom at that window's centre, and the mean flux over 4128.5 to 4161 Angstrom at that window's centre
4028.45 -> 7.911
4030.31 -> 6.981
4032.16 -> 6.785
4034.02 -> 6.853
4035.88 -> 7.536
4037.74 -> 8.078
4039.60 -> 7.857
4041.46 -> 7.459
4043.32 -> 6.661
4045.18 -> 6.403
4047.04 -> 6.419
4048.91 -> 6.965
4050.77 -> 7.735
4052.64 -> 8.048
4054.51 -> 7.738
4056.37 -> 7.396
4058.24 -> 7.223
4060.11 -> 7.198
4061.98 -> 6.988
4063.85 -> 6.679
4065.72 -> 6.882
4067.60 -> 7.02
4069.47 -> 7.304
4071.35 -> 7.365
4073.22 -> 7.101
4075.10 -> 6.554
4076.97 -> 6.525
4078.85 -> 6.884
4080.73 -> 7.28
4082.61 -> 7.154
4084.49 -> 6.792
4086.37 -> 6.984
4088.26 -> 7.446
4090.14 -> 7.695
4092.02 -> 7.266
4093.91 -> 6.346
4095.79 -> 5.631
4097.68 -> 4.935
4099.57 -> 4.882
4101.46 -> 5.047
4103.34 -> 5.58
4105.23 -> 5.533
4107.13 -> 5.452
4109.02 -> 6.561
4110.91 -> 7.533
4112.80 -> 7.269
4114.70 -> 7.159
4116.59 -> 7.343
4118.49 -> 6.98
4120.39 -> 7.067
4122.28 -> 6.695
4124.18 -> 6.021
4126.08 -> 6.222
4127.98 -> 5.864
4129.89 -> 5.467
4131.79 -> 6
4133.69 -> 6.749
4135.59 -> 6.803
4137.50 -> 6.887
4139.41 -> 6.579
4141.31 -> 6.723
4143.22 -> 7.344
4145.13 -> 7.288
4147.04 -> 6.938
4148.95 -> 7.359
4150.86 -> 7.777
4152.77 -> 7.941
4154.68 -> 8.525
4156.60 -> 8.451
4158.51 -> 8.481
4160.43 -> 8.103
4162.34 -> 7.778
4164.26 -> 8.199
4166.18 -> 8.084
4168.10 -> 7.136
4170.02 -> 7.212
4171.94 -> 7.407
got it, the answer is 3.6 Angstrom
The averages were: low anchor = 7.06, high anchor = 7.23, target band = 6.48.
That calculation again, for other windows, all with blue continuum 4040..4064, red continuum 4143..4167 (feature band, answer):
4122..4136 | 2.8 Angstrom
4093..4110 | 4.4 Angstrom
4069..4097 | 1.7 Angstrom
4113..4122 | 0.6 Angstrom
